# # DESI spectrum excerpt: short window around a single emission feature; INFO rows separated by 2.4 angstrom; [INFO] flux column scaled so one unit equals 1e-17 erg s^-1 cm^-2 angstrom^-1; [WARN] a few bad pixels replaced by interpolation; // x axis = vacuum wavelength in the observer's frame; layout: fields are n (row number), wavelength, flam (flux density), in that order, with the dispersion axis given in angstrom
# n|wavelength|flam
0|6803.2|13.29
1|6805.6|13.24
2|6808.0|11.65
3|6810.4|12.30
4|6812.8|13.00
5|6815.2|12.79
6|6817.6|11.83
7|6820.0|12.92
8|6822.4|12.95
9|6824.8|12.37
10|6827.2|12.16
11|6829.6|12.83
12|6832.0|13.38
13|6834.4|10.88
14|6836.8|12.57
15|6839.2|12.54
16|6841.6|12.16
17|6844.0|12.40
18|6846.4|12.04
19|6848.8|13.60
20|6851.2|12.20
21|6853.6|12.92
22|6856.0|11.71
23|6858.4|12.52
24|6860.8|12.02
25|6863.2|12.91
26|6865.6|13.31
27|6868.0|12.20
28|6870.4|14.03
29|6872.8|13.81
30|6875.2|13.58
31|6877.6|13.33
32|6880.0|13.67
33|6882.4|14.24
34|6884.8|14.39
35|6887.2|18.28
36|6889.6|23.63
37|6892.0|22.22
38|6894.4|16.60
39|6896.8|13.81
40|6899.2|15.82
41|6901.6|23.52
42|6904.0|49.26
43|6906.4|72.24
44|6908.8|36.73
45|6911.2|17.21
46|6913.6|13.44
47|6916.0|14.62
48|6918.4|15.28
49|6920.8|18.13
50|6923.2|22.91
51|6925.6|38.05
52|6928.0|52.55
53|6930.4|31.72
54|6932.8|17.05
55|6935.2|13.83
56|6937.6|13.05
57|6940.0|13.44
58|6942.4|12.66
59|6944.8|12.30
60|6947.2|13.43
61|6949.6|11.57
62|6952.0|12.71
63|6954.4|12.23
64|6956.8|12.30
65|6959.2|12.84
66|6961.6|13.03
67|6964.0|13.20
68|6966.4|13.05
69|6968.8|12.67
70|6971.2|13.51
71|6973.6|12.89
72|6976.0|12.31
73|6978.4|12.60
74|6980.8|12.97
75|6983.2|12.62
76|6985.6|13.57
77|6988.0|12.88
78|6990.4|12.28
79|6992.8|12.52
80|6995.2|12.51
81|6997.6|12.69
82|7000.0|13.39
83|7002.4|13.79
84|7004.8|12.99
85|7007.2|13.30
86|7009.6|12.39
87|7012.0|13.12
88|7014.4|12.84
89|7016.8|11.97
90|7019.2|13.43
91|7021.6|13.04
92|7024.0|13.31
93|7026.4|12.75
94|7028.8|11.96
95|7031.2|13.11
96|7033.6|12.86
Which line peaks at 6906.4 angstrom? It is H-alpha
